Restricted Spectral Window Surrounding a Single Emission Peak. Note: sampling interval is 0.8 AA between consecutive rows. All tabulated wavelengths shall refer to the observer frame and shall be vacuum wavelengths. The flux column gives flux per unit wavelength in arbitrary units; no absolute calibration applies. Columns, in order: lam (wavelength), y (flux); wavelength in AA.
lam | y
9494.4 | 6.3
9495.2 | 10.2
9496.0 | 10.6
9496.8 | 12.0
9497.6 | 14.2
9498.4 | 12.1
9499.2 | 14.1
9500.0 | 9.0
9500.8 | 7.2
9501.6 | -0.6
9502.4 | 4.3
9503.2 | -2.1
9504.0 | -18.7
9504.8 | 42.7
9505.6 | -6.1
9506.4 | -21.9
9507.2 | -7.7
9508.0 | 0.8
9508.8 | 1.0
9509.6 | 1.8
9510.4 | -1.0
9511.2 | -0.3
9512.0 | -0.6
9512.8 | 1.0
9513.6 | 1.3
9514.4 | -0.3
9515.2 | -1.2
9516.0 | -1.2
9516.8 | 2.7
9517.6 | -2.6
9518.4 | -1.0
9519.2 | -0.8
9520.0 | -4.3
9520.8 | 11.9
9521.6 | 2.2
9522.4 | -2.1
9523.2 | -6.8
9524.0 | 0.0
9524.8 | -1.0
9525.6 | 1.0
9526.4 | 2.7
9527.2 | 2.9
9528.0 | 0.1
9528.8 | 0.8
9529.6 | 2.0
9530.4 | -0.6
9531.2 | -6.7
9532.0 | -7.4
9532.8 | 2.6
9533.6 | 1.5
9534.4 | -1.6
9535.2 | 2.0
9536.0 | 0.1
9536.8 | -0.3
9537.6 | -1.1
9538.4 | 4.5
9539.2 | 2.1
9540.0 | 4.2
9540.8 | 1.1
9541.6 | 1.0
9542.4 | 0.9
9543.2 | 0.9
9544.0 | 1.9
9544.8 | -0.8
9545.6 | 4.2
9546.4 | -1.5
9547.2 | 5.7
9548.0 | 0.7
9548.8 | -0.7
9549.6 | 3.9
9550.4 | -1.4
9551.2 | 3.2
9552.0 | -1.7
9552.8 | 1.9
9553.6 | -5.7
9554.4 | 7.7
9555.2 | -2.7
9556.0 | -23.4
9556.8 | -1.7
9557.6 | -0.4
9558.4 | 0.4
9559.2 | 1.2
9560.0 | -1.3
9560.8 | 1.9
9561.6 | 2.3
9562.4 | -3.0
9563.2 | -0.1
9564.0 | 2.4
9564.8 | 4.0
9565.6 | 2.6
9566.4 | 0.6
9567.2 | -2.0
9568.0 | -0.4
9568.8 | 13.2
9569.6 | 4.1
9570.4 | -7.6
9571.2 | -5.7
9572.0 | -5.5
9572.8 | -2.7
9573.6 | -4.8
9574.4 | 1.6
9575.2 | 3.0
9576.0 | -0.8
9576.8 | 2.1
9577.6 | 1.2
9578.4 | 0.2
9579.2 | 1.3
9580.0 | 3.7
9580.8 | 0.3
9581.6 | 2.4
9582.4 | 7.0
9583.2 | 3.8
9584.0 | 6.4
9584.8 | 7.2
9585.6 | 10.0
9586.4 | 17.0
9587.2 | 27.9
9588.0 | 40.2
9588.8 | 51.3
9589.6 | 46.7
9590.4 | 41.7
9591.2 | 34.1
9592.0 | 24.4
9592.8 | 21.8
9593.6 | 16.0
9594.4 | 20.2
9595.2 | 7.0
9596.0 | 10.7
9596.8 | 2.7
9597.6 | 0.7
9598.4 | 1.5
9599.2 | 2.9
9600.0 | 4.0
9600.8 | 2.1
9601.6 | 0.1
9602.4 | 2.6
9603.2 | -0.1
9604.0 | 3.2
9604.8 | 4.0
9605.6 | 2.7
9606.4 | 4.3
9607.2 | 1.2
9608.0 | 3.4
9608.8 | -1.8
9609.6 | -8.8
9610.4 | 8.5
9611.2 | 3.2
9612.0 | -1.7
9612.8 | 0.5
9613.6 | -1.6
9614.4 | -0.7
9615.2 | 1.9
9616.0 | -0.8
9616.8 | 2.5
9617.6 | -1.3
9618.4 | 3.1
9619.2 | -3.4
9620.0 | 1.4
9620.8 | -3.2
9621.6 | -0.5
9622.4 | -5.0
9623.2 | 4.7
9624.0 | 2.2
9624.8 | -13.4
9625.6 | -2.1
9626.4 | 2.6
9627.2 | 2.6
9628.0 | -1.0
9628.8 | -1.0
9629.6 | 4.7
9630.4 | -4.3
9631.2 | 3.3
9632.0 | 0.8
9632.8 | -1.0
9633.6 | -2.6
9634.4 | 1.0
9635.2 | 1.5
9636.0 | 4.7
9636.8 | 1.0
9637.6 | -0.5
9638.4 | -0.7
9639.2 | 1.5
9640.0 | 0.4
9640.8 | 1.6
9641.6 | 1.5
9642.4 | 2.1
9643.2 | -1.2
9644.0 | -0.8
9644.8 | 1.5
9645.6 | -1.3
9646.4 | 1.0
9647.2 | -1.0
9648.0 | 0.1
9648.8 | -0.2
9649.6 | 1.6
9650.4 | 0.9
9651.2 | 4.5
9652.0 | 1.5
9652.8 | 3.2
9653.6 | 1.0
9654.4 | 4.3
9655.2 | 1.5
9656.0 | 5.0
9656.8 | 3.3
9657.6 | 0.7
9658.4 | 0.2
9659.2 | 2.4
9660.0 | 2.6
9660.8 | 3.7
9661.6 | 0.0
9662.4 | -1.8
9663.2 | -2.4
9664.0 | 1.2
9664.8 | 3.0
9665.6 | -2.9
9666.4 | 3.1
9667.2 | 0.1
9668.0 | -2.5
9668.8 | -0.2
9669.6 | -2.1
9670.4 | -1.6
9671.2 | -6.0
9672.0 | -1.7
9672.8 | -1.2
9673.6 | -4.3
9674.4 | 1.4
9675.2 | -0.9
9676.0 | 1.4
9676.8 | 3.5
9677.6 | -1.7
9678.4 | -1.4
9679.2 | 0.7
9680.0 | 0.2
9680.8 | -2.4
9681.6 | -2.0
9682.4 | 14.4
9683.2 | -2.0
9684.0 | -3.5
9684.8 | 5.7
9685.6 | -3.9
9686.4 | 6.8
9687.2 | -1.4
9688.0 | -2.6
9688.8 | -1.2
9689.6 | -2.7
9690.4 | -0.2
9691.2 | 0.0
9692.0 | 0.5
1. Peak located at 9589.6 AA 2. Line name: [O III]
